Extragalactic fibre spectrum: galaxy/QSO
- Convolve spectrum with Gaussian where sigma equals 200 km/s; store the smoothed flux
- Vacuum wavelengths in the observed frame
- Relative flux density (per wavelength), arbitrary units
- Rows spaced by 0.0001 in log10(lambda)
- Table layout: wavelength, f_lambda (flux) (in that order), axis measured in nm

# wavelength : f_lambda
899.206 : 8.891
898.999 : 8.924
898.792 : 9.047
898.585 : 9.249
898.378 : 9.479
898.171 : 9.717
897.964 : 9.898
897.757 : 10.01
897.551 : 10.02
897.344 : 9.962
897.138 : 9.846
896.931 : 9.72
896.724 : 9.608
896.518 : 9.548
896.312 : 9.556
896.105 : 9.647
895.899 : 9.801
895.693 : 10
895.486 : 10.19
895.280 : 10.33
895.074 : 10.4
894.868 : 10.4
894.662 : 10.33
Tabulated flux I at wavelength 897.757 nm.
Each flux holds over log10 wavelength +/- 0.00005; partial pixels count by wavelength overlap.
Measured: 10.01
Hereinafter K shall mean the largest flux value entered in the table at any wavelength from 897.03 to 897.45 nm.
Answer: 9.962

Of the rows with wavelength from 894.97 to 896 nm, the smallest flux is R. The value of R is 9.801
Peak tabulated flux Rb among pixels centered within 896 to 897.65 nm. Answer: 10.02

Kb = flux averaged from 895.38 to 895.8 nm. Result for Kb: 10.1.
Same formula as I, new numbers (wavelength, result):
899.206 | 8.891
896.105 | 9.647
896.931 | 9.72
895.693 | 10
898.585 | 9.249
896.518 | 9.548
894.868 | 10.4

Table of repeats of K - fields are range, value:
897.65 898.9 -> 10.01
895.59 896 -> 10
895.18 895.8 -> 10.33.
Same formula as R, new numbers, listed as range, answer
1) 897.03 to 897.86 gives 9.846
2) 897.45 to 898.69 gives 9.249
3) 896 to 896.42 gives 9.556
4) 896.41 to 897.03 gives 9.548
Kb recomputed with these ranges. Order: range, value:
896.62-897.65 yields 9.83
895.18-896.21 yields 9.99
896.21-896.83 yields 9.58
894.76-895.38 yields 10.4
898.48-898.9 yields 9.14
